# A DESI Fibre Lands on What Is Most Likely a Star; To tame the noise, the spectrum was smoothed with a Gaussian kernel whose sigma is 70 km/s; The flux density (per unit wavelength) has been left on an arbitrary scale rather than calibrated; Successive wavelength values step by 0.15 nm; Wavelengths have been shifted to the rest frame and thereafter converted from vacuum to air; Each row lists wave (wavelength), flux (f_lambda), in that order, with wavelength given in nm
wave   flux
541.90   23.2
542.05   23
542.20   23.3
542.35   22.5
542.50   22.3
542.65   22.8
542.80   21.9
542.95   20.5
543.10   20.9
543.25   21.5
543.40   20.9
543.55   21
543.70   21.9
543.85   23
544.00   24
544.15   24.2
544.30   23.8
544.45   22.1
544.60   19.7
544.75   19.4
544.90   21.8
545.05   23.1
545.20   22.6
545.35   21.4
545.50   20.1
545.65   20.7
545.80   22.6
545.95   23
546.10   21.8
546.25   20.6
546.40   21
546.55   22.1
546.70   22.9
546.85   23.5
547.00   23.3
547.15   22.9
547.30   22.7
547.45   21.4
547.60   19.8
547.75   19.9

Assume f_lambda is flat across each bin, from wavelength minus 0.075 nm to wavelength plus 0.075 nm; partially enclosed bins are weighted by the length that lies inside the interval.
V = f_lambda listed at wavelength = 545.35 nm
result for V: 21.4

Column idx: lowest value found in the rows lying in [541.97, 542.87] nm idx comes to 21.9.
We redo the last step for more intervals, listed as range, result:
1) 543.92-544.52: 22.1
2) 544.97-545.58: 20.1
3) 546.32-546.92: 21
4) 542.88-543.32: 20.5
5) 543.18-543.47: 20.9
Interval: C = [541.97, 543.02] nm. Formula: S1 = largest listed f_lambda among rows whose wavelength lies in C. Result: 23.3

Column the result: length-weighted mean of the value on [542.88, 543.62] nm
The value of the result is 21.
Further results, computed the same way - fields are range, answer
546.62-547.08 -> 23.2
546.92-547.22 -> 23.1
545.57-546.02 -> 22.1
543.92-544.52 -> 23.5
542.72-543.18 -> 21.1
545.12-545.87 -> 21.5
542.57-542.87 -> 22.4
